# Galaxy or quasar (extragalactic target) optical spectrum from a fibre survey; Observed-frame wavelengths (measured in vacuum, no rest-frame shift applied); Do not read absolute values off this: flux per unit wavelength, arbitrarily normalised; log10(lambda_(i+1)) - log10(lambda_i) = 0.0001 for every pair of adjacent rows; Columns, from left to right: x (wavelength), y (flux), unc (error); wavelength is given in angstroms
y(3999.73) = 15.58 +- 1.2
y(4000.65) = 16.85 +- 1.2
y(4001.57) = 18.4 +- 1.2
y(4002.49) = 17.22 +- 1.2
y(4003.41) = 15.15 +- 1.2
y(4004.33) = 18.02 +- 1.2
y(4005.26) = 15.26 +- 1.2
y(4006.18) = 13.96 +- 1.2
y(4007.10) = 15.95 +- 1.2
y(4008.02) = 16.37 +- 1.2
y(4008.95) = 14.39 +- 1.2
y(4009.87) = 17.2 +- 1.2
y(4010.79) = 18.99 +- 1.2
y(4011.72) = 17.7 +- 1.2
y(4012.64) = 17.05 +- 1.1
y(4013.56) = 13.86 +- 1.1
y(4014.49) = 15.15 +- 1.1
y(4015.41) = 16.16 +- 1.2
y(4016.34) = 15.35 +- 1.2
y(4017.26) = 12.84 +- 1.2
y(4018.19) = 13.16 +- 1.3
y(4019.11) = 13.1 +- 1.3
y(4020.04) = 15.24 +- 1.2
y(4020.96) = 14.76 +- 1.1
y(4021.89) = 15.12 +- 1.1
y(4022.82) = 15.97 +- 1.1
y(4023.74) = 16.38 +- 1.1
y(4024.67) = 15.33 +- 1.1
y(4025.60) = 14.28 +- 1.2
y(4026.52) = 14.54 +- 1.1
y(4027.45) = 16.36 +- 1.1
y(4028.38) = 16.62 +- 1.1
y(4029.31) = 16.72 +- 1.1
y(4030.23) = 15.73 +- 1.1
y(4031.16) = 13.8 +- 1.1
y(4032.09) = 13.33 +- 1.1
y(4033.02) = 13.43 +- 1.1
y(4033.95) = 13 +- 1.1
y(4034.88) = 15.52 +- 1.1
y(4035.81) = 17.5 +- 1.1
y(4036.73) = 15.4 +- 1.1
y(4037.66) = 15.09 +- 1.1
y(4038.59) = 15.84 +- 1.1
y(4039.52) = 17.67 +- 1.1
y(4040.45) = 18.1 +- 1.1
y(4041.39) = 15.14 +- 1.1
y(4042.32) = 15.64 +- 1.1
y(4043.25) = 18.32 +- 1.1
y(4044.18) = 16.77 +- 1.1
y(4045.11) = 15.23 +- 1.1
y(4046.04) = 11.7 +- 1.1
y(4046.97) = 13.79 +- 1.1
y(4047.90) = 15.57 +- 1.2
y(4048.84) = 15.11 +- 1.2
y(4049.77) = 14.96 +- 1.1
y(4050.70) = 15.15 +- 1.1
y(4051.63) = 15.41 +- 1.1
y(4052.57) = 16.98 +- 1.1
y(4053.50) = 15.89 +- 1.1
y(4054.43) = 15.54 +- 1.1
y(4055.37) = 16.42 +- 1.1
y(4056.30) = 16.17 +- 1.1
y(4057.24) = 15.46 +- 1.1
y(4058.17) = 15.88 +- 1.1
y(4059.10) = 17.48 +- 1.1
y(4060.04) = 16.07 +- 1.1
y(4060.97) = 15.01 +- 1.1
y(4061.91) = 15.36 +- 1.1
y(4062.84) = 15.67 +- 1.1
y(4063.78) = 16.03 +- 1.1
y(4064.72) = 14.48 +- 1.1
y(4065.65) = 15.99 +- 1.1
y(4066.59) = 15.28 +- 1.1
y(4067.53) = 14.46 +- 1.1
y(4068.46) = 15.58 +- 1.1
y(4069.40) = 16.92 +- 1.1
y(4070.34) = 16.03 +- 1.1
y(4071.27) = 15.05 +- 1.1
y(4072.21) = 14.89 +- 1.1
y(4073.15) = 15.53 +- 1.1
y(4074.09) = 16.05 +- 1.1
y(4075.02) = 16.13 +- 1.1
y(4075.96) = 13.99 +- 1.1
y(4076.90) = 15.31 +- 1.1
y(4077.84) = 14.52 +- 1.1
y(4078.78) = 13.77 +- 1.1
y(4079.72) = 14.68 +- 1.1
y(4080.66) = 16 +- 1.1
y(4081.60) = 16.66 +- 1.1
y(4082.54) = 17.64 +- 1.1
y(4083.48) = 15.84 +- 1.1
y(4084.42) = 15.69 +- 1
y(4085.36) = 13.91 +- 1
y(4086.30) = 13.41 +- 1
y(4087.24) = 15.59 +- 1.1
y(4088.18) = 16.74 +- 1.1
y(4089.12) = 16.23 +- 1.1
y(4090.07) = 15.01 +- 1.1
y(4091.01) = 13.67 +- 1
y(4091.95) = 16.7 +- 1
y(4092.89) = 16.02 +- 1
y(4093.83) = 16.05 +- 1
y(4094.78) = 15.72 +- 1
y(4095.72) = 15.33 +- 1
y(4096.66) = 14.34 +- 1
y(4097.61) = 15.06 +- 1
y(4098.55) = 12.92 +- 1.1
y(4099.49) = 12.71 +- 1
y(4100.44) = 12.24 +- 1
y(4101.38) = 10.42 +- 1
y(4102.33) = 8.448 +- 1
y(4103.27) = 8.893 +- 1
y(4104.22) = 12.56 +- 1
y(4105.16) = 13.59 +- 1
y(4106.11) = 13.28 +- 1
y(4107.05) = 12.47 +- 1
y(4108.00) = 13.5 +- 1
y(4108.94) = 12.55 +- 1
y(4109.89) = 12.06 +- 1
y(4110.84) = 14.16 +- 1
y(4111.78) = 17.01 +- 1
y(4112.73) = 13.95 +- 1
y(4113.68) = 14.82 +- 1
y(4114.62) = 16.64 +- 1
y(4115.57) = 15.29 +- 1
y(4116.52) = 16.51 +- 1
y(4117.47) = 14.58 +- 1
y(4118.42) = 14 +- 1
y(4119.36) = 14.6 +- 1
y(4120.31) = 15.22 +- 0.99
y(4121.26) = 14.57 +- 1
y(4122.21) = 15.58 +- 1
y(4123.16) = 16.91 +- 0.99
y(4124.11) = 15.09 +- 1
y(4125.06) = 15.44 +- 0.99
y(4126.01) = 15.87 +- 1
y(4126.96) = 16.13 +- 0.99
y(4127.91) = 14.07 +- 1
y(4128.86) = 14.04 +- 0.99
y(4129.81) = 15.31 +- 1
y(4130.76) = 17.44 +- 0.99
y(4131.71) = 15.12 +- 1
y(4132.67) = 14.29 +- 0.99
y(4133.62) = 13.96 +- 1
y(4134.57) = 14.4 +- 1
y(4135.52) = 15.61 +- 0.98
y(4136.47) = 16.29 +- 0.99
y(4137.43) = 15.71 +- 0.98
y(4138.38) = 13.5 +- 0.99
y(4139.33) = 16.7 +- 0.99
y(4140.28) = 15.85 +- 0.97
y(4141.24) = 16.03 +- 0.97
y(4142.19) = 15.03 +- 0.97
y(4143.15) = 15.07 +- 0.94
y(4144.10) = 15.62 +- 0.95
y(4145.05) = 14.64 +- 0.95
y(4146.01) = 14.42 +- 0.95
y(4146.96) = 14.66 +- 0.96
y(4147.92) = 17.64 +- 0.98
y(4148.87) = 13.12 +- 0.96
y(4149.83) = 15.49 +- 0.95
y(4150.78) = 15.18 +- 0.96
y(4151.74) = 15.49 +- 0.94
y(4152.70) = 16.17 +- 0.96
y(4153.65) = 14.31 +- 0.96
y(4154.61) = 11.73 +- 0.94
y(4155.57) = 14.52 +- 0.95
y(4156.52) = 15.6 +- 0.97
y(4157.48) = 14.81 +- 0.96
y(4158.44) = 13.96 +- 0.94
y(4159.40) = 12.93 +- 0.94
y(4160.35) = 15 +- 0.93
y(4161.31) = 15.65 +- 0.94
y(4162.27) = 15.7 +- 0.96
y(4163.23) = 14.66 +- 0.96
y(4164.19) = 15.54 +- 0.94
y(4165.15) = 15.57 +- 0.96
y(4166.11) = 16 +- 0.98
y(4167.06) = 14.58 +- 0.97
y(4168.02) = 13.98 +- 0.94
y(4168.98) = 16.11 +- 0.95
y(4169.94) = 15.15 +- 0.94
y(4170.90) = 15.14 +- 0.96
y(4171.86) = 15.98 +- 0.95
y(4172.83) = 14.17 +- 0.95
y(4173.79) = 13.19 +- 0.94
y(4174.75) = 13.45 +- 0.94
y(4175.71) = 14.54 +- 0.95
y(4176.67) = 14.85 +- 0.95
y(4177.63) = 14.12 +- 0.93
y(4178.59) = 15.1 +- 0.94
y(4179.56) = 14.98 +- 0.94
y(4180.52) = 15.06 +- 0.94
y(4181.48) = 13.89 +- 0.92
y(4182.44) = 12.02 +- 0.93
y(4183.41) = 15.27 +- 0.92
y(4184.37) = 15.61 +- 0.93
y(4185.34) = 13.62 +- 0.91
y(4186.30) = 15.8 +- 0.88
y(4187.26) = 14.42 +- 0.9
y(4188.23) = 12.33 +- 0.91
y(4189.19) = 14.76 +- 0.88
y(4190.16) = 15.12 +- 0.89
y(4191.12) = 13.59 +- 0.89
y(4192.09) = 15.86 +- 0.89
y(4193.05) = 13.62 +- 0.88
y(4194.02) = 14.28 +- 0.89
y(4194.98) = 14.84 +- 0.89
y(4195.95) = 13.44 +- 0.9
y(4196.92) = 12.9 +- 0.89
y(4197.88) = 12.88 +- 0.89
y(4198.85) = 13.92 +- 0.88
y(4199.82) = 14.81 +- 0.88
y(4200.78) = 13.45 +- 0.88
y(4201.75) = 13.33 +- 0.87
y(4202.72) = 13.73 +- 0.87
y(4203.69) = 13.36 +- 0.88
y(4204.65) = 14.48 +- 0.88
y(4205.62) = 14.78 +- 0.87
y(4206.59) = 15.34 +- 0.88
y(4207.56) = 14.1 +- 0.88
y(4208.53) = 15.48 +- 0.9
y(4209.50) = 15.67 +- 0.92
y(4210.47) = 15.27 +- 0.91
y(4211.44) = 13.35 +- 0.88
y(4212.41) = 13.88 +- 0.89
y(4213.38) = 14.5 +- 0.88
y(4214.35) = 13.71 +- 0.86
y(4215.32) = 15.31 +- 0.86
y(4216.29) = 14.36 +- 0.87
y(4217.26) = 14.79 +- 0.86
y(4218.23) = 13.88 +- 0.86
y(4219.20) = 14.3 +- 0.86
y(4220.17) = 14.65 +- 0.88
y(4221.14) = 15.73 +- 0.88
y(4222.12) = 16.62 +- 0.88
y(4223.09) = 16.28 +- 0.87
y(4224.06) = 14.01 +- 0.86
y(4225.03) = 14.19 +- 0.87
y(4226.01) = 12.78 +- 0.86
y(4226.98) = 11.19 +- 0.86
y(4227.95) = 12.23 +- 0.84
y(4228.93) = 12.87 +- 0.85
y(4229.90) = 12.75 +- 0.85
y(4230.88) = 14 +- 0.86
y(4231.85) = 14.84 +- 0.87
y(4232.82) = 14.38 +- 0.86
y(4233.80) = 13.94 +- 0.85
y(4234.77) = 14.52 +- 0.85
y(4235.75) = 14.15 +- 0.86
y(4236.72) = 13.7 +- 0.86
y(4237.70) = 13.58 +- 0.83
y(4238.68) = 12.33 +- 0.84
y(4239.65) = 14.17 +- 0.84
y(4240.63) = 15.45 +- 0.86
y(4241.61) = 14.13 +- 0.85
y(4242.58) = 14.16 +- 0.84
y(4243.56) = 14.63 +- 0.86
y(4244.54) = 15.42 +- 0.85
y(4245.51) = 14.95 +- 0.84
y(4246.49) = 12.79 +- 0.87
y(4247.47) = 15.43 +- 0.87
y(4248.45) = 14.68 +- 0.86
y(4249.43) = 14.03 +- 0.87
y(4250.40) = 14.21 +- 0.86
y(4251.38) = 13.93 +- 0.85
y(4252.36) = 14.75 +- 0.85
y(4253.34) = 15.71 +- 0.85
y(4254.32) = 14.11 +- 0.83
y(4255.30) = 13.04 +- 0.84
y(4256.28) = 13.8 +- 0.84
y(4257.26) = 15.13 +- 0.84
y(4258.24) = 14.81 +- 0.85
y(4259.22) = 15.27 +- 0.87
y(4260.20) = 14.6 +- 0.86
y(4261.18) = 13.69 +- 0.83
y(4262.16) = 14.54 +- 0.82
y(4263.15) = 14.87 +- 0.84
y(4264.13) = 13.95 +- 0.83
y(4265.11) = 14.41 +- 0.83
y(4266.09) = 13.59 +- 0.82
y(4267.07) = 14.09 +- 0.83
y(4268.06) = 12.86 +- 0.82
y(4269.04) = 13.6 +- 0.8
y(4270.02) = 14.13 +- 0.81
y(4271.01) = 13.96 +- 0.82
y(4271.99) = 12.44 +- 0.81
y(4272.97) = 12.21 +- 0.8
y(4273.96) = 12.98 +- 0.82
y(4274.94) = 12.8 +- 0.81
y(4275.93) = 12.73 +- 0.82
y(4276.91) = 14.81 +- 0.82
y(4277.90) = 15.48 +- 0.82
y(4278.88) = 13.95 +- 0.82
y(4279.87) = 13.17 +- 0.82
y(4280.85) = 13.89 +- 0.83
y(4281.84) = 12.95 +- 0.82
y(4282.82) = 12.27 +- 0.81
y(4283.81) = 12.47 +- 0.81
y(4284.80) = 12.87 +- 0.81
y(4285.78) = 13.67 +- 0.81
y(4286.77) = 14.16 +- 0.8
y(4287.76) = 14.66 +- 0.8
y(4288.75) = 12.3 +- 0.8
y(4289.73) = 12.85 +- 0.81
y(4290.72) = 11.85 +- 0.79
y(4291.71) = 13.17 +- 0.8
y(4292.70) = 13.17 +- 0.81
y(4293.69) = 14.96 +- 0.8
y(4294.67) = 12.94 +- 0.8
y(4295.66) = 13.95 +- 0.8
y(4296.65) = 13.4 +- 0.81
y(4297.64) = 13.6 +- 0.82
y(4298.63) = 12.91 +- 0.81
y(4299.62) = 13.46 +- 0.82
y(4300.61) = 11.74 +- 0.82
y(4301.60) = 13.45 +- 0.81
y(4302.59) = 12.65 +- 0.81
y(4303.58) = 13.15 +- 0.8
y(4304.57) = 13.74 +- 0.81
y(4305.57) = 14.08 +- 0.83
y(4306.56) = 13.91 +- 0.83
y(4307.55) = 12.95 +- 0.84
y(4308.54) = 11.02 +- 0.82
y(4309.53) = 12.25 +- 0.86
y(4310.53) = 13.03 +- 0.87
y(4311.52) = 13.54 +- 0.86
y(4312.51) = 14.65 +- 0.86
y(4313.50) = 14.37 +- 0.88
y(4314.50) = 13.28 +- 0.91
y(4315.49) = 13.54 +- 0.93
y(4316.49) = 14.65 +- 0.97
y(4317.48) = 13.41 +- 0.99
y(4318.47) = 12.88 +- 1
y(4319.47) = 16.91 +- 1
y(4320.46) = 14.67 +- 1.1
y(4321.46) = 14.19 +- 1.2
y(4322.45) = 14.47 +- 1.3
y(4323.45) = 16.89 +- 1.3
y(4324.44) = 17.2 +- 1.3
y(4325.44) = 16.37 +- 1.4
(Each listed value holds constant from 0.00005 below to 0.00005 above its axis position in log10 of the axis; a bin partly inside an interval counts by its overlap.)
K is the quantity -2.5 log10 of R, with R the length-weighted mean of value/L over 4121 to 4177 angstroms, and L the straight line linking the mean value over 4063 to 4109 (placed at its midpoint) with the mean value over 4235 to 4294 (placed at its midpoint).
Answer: -0.05 mag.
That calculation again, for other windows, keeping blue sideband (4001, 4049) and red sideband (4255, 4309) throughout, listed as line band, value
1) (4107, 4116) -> 0.04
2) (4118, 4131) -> -0.04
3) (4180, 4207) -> 0.00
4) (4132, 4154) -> -0.04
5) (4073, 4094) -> -0.02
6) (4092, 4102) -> 0.07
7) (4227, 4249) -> -0.01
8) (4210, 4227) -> -0.03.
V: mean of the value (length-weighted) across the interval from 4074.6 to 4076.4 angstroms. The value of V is 15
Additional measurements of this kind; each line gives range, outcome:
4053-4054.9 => 15.8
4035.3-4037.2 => 16.5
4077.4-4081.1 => 14.7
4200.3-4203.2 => 13.5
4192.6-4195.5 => 14.2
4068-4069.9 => 16.2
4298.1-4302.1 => 12.9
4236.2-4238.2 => 13.6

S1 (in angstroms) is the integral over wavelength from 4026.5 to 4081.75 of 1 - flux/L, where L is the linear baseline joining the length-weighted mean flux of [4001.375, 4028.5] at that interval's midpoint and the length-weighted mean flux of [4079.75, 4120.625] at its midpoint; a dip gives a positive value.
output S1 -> -1.7 angstroms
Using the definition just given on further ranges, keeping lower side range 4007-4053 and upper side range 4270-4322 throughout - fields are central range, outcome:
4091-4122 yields 1.91 angstroms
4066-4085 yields -0.49 angstroms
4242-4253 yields -0.53 angstroms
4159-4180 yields -0.66 angstroms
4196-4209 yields 0.11 angstroms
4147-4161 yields -0.20 angstroms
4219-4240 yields -0.03 angstroms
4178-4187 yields -0.18 angstroms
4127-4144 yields -0.68 angstroms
